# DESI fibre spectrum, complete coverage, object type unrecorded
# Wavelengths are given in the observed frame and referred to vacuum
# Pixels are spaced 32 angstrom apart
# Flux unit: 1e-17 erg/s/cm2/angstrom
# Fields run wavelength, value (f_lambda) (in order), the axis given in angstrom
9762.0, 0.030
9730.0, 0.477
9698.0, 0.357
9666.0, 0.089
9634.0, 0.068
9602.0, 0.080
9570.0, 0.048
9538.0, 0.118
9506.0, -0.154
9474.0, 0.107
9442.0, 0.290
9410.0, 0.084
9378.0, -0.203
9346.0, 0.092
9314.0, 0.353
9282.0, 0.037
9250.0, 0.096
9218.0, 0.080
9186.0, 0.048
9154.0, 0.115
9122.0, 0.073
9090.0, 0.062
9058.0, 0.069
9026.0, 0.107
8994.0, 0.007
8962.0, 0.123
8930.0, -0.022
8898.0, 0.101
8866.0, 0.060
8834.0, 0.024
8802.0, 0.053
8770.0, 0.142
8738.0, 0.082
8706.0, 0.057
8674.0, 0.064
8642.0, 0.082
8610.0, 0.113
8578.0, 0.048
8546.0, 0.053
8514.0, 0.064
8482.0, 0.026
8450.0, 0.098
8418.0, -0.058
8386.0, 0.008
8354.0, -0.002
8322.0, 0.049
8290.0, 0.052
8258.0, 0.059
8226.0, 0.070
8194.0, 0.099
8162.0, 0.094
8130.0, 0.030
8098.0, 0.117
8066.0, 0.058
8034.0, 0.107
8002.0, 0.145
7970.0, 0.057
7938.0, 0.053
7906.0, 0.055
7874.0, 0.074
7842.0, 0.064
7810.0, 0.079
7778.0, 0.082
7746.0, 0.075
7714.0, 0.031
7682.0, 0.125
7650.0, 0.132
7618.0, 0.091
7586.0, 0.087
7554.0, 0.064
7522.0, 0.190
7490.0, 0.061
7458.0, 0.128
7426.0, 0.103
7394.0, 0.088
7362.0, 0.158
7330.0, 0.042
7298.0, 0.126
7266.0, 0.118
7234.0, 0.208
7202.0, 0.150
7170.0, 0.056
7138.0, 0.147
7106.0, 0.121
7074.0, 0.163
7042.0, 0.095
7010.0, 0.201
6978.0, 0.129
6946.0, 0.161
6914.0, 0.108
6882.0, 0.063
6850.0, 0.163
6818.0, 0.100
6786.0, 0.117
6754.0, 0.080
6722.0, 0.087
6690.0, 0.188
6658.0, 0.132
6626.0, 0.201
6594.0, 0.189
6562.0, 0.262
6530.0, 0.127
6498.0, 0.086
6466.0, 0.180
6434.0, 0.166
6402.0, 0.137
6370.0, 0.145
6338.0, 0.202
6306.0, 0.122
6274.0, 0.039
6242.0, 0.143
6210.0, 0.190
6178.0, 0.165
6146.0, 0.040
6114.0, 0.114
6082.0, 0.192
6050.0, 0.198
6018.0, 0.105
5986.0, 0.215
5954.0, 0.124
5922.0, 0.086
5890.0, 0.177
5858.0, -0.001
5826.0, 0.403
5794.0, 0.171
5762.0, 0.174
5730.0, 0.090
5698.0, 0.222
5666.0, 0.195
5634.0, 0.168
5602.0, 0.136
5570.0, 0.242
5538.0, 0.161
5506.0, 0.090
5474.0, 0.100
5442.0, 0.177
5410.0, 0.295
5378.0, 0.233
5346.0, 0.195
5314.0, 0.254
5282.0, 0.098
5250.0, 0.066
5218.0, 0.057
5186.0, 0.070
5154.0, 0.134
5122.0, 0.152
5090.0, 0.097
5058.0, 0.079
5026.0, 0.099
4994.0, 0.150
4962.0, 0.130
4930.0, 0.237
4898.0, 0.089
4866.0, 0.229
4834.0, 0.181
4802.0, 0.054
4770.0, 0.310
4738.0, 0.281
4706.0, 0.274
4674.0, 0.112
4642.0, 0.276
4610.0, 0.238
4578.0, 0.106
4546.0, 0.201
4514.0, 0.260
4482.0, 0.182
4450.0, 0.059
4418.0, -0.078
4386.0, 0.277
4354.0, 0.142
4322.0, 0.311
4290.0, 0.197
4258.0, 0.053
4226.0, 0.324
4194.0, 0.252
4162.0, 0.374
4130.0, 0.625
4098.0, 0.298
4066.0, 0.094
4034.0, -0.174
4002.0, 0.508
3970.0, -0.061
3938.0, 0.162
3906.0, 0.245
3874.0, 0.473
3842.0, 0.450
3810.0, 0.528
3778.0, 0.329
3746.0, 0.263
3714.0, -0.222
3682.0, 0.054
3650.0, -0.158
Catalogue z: 1.61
